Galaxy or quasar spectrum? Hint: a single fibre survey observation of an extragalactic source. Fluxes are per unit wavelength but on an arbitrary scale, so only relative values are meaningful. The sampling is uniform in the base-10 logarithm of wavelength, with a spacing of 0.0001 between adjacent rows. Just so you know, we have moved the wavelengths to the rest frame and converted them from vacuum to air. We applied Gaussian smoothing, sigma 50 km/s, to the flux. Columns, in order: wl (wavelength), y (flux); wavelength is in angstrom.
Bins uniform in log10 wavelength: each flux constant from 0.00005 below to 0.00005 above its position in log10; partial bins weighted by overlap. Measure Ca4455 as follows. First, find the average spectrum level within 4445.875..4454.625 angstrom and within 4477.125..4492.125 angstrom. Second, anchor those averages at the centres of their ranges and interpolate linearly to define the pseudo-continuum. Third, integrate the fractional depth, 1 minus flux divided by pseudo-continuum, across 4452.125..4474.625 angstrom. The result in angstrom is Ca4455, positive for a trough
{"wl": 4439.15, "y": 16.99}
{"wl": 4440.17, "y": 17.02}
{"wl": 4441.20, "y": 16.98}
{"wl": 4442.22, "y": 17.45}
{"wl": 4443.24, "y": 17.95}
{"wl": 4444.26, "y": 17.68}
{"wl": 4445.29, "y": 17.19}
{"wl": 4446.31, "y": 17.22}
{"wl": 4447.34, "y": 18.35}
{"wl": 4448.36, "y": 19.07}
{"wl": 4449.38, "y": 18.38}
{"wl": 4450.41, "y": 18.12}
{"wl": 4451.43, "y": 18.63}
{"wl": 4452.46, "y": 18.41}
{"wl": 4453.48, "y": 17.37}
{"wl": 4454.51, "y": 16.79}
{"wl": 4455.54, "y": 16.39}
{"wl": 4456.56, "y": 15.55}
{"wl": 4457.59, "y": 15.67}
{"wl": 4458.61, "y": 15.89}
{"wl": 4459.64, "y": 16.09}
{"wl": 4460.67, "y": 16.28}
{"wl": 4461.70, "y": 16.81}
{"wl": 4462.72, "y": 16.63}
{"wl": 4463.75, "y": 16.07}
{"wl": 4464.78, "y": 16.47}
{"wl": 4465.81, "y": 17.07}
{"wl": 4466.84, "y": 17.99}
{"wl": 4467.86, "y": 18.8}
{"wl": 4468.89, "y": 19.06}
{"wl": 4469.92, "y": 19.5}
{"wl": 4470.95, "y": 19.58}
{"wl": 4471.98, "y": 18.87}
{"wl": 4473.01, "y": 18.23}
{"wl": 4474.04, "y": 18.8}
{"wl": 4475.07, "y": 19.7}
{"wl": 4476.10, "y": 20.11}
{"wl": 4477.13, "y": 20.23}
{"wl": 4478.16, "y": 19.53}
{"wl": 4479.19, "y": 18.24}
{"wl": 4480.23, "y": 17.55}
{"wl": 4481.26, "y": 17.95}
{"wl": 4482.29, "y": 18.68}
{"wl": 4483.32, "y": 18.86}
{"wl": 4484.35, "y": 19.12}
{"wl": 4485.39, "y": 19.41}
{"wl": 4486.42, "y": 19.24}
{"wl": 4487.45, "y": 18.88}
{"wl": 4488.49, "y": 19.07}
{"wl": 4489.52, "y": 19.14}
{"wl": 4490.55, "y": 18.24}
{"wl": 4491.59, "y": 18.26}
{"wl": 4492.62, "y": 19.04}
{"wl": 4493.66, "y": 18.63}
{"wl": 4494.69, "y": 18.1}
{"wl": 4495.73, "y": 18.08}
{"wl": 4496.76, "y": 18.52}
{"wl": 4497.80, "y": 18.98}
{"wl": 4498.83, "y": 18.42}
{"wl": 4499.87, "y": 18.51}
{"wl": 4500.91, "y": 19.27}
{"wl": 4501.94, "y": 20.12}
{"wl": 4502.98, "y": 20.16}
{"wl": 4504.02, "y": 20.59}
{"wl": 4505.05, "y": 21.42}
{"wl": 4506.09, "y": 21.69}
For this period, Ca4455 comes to 1.21 angstrom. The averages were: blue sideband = 18.1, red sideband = 18.8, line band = 17.4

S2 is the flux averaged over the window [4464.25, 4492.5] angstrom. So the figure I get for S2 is 18.8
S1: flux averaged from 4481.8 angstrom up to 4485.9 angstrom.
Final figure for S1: 19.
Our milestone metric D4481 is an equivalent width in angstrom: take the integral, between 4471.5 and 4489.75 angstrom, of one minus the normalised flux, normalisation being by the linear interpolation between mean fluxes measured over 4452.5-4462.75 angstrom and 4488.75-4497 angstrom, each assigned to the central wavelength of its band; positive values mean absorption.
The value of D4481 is -1.21 angstrom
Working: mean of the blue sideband 16.4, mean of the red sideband 18.5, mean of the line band 19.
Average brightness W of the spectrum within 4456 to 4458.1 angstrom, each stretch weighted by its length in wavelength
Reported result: 15.7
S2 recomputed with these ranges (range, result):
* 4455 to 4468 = 16.5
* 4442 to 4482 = 17.8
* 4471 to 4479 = 19.3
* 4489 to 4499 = 18.6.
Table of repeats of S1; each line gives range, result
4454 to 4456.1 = 16.6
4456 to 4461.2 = 15.9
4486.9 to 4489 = 18.9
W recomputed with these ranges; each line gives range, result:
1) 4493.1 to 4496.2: 18.2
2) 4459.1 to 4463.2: 16.4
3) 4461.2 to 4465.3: 16.5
